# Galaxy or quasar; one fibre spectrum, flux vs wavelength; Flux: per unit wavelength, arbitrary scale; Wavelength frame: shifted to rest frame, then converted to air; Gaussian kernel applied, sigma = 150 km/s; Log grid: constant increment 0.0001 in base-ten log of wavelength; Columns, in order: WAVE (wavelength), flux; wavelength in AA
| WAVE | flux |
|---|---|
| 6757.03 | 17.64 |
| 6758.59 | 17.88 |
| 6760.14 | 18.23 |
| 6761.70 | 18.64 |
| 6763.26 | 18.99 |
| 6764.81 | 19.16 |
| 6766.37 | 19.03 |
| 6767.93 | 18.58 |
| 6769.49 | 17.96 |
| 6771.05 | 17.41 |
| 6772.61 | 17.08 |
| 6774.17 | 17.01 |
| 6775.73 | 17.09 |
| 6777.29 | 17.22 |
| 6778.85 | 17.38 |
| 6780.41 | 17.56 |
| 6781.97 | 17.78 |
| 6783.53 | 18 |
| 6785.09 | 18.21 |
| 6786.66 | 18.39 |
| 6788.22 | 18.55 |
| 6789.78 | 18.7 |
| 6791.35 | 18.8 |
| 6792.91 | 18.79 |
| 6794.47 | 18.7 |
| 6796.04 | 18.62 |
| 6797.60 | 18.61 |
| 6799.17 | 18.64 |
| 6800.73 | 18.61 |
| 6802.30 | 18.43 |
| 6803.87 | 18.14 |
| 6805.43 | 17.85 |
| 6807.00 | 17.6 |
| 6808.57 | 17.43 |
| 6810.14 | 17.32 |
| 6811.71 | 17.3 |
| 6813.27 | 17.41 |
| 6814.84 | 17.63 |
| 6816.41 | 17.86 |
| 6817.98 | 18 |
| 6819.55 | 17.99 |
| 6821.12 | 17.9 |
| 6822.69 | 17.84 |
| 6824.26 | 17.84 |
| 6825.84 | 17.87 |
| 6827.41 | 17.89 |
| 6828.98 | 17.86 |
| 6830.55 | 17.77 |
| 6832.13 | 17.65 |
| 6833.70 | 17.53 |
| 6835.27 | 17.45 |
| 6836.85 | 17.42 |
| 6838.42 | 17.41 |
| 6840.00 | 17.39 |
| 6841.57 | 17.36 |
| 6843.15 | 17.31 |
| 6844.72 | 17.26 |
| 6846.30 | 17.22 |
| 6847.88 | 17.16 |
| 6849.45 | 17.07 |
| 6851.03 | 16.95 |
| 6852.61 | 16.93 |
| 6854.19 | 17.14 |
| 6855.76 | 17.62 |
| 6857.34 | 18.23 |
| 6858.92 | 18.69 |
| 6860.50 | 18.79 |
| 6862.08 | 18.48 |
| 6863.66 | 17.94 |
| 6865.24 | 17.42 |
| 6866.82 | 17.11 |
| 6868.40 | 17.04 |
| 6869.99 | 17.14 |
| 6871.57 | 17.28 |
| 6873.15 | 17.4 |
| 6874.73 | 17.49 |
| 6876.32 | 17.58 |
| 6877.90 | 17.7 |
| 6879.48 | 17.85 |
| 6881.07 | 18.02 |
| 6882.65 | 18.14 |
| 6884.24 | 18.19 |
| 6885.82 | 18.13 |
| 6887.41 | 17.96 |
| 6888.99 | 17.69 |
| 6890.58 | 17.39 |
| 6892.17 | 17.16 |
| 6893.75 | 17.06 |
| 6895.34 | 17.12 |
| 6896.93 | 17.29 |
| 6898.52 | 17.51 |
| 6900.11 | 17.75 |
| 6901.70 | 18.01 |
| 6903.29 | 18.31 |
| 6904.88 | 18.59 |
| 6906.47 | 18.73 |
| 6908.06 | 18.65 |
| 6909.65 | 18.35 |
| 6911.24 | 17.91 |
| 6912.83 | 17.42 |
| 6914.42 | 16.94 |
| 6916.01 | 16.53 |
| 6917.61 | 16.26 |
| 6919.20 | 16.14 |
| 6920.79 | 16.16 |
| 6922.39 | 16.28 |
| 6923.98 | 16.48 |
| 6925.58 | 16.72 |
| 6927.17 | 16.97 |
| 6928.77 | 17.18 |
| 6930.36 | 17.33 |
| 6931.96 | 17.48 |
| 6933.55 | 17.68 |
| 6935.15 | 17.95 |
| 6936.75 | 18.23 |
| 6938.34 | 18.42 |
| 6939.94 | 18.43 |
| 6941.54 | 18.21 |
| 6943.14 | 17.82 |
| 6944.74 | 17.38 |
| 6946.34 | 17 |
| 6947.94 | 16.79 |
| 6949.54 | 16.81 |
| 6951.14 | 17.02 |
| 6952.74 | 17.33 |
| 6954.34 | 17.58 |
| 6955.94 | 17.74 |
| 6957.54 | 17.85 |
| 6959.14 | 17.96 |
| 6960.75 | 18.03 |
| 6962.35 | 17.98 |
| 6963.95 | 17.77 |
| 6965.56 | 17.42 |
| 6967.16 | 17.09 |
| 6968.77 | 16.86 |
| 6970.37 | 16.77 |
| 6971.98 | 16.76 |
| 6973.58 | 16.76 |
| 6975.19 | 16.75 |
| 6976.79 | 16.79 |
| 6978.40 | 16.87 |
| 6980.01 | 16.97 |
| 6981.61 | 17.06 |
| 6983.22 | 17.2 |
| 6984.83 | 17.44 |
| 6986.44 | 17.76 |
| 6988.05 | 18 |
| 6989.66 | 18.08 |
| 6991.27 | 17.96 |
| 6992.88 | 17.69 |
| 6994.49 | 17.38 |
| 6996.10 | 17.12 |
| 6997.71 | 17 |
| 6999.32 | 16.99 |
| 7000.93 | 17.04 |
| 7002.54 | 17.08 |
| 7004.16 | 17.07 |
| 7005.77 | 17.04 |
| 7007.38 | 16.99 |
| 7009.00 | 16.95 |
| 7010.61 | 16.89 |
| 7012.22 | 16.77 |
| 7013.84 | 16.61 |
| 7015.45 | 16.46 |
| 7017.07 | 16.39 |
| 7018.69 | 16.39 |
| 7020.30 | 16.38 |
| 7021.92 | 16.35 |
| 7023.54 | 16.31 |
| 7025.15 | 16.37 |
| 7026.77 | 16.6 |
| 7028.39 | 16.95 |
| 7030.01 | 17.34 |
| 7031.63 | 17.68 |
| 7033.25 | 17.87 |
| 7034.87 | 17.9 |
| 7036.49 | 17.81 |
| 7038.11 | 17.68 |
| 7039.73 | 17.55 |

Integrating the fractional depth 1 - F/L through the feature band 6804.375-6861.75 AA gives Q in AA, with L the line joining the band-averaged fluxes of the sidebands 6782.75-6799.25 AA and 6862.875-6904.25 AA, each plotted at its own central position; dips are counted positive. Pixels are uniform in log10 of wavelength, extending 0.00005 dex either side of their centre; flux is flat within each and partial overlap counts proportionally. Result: 1.6 AA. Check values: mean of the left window 18.5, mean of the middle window 17.6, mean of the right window 17.6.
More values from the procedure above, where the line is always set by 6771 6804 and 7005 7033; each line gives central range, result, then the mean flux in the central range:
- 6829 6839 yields 0.1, 17.6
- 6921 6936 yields 0.2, 17.1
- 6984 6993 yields -0.5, 17.8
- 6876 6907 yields -0.6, 17.8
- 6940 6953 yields -0.1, 17.4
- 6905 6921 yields 0.0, 17.4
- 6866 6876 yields 0.2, 17.3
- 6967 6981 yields 0.1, 16.8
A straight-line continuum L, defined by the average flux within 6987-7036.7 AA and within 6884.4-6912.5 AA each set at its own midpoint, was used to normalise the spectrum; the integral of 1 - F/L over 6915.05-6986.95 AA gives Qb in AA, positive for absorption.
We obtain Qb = 1.0 AA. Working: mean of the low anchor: 17.9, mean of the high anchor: 17.1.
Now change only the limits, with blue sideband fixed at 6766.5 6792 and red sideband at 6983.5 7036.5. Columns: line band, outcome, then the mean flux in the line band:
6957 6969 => -0.3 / 17.6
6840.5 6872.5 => 0.2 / 17.5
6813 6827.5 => -0.1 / 17.8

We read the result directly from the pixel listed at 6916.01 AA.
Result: 16.53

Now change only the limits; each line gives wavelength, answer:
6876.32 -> 17.58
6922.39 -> 16.28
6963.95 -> 17.77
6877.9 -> 17.7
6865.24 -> 17.42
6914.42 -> 16.94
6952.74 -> 17.33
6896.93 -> 17.29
